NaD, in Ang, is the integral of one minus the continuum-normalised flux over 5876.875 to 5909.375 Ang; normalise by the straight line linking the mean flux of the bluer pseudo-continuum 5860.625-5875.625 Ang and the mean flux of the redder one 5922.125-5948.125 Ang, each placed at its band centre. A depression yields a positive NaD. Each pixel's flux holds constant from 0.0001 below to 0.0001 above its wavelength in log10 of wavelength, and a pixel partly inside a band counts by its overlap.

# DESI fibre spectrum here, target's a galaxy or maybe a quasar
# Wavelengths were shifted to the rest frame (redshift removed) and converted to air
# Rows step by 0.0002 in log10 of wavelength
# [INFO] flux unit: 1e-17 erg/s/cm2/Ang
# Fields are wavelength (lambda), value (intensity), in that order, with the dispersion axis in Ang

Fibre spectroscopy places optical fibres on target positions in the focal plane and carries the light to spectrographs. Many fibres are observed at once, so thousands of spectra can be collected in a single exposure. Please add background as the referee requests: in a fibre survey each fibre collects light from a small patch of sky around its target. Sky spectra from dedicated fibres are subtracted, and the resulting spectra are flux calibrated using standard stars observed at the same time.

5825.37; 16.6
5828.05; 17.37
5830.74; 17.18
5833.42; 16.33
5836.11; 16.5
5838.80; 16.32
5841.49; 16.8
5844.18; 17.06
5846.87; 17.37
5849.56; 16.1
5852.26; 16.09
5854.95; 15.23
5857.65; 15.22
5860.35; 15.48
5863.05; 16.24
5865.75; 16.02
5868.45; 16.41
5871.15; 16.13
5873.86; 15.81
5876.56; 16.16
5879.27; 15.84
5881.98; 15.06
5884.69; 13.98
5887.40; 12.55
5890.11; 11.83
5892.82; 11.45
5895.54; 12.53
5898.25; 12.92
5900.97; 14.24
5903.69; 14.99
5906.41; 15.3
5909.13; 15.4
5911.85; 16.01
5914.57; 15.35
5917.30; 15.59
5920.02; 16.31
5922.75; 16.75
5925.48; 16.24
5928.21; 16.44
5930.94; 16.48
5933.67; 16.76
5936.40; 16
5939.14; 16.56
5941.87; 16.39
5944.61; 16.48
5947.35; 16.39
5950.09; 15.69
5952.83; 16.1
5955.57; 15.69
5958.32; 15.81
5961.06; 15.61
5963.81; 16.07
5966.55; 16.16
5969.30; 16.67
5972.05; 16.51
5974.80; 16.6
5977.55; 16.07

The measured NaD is 4.7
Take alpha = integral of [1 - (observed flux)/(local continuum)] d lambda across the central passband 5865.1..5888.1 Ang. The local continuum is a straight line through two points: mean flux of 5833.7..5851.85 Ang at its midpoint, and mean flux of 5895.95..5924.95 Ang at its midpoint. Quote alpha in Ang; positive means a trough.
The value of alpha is 0.8 Ang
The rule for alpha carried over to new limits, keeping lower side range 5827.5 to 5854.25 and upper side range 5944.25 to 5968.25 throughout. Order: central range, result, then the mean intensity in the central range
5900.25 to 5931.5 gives 0.9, 15.8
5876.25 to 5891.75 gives 2.2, 14.1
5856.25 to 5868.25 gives 0.5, 15.8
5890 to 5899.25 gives 2.3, 12.2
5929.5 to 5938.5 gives -0.2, 16.4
